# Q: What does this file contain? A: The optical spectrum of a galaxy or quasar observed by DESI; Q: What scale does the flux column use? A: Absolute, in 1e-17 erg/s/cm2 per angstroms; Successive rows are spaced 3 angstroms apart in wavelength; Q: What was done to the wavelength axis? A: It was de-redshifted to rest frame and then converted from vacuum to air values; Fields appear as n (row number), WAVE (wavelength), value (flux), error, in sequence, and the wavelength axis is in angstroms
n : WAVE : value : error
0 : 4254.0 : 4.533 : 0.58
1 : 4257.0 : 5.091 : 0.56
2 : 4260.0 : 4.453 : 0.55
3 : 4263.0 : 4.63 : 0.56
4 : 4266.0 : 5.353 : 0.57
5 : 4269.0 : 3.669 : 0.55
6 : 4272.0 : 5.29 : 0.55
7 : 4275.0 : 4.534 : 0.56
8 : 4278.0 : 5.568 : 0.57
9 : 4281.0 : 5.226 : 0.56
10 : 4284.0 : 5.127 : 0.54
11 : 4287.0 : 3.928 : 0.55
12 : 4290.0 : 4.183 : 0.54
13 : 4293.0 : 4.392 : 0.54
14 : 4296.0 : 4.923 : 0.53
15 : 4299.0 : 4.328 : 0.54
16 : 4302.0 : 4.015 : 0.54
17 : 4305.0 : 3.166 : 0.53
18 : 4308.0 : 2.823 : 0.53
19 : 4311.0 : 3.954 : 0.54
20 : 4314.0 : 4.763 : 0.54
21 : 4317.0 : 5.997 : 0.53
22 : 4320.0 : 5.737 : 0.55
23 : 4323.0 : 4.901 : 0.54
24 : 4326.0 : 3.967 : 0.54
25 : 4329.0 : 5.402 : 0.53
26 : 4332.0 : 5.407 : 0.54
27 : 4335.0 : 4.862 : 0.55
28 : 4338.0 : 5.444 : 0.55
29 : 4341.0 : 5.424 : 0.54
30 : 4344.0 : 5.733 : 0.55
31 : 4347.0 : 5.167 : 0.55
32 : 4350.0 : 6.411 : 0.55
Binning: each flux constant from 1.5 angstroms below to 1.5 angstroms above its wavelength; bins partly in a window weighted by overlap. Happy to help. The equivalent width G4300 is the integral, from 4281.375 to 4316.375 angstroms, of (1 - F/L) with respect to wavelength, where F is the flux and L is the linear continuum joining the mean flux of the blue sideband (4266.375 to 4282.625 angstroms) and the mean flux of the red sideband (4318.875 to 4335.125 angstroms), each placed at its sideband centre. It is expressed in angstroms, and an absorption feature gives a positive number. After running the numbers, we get 5.2 angstroms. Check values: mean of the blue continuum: 4.89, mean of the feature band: 4.23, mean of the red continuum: 5.05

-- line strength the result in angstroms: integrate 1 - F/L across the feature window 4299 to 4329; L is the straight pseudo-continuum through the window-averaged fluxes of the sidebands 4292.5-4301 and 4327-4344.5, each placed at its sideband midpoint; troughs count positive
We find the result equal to 2.9 angstroms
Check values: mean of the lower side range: 4.53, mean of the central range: 4.42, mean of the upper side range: 5.32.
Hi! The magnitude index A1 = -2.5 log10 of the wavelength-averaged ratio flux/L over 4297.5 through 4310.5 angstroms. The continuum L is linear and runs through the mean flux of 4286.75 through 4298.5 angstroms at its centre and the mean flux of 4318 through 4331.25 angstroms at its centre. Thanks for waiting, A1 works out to 0.269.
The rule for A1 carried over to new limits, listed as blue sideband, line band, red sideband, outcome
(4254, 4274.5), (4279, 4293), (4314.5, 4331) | 0.060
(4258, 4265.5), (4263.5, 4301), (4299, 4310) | -0.147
